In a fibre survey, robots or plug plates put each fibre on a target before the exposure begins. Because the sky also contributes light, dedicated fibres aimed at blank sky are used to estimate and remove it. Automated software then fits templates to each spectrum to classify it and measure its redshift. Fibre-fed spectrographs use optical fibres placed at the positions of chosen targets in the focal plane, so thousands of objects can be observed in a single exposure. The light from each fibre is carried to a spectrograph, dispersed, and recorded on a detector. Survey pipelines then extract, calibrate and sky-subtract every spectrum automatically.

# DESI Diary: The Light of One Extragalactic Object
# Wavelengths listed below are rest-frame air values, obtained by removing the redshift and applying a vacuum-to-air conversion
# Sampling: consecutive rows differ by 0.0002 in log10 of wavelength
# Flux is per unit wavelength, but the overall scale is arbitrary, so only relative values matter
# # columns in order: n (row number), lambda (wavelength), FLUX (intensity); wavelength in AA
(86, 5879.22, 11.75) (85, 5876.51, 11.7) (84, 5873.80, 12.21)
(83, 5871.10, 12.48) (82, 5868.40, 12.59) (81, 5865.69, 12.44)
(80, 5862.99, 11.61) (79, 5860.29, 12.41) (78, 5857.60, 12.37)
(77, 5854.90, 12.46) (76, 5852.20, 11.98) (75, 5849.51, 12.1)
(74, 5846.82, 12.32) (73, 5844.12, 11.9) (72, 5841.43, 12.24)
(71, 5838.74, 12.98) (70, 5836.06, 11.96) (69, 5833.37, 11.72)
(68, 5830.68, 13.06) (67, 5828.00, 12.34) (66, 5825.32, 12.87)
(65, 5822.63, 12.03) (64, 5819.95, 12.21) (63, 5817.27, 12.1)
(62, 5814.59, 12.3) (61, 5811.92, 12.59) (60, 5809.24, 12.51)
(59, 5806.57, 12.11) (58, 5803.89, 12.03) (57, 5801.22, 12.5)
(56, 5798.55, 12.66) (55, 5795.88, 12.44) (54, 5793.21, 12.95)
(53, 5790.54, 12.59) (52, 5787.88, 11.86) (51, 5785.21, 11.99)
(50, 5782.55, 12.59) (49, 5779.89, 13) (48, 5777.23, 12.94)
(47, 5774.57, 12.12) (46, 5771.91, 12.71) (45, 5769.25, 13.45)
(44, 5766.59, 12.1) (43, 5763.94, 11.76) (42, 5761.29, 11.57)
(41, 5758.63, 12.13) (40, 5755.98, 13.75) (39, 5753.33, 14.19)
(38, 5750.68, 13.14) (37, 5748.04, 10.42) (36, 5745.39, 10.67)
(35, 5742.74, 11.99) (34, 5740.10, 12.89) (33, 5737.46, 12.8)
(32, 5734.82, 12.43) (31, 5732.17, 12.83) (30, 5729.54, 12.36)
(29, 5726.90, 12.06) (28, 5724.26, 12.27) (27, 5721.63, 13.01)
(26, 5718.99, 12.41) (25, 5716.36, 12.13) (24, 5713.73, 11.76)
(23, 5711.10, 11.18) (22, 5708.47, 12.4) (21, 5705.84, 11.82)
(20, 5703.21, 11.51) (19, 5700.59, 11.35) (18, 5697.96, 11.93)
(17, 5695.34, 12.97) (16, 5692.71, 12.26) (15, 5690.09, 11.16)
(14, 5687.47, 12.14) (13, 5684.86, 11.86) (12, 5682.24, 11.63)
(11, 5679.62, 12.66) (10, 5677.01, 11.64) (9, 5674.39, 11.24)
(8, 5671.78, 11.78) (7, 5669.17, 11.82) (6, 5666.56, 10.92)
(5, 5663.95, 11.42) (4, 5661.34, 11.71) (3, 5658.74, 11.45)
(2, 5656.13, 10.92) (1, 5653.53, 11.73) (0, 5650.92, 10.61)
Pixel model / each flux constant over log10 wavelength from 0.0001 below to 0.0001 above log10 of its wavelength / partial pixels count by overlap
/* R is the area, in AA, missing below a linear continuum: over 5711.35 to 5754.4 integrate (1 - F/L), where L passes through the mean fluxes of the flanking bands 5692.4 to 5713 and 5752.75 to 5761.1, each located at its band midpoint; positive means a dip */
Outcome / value 0.8 AA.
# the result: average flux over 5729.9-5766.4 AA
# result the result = 12.3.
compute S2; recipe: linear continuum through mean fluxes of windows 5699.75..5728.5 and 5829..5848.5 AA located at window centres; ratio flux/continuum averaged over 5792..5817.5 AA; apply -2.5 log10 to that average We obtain -0.02 mag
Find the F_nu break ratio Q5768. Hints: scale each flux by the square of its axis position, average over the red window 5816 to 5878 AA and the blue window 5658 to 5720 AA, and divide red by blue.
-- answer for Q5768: 1.10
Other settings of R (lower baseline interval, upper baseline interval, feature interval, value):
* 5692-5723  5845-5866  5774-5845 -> -1.45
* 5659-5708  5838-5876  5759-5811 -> -1.51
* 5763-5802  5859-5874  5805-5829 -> 0.17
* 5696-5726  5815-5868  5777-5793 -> -0.45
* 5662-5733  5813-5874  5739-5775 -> -0.80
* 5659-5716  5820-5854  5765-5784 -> -0.96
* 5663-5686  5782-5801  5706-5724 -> -0.31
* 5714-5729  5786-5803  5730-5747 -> 0.17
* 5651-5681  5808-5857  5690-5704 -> -0.31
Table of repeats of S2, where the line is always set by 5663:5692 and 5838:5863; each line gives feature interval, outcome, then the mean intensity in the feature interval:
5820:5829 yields -0.02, 12.4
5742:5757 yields -0.04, 12.3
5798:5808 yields -0.02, 12.3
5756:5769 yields -0.02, 12.2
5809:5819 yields -0.02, 12.4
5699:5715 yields 0.01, 11.7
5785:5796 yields -0.03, 12.4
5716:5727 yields -0.05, 12.4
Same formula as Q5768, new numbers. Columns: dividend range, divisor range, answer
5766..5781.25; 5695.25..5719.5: 1.10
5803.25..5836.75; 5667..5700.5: 1.09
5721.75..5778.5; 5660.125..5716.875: 1.08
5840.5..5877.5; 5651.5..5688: 1.12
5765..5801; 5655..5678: 1.14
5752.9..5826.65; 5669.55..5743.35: 1.06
